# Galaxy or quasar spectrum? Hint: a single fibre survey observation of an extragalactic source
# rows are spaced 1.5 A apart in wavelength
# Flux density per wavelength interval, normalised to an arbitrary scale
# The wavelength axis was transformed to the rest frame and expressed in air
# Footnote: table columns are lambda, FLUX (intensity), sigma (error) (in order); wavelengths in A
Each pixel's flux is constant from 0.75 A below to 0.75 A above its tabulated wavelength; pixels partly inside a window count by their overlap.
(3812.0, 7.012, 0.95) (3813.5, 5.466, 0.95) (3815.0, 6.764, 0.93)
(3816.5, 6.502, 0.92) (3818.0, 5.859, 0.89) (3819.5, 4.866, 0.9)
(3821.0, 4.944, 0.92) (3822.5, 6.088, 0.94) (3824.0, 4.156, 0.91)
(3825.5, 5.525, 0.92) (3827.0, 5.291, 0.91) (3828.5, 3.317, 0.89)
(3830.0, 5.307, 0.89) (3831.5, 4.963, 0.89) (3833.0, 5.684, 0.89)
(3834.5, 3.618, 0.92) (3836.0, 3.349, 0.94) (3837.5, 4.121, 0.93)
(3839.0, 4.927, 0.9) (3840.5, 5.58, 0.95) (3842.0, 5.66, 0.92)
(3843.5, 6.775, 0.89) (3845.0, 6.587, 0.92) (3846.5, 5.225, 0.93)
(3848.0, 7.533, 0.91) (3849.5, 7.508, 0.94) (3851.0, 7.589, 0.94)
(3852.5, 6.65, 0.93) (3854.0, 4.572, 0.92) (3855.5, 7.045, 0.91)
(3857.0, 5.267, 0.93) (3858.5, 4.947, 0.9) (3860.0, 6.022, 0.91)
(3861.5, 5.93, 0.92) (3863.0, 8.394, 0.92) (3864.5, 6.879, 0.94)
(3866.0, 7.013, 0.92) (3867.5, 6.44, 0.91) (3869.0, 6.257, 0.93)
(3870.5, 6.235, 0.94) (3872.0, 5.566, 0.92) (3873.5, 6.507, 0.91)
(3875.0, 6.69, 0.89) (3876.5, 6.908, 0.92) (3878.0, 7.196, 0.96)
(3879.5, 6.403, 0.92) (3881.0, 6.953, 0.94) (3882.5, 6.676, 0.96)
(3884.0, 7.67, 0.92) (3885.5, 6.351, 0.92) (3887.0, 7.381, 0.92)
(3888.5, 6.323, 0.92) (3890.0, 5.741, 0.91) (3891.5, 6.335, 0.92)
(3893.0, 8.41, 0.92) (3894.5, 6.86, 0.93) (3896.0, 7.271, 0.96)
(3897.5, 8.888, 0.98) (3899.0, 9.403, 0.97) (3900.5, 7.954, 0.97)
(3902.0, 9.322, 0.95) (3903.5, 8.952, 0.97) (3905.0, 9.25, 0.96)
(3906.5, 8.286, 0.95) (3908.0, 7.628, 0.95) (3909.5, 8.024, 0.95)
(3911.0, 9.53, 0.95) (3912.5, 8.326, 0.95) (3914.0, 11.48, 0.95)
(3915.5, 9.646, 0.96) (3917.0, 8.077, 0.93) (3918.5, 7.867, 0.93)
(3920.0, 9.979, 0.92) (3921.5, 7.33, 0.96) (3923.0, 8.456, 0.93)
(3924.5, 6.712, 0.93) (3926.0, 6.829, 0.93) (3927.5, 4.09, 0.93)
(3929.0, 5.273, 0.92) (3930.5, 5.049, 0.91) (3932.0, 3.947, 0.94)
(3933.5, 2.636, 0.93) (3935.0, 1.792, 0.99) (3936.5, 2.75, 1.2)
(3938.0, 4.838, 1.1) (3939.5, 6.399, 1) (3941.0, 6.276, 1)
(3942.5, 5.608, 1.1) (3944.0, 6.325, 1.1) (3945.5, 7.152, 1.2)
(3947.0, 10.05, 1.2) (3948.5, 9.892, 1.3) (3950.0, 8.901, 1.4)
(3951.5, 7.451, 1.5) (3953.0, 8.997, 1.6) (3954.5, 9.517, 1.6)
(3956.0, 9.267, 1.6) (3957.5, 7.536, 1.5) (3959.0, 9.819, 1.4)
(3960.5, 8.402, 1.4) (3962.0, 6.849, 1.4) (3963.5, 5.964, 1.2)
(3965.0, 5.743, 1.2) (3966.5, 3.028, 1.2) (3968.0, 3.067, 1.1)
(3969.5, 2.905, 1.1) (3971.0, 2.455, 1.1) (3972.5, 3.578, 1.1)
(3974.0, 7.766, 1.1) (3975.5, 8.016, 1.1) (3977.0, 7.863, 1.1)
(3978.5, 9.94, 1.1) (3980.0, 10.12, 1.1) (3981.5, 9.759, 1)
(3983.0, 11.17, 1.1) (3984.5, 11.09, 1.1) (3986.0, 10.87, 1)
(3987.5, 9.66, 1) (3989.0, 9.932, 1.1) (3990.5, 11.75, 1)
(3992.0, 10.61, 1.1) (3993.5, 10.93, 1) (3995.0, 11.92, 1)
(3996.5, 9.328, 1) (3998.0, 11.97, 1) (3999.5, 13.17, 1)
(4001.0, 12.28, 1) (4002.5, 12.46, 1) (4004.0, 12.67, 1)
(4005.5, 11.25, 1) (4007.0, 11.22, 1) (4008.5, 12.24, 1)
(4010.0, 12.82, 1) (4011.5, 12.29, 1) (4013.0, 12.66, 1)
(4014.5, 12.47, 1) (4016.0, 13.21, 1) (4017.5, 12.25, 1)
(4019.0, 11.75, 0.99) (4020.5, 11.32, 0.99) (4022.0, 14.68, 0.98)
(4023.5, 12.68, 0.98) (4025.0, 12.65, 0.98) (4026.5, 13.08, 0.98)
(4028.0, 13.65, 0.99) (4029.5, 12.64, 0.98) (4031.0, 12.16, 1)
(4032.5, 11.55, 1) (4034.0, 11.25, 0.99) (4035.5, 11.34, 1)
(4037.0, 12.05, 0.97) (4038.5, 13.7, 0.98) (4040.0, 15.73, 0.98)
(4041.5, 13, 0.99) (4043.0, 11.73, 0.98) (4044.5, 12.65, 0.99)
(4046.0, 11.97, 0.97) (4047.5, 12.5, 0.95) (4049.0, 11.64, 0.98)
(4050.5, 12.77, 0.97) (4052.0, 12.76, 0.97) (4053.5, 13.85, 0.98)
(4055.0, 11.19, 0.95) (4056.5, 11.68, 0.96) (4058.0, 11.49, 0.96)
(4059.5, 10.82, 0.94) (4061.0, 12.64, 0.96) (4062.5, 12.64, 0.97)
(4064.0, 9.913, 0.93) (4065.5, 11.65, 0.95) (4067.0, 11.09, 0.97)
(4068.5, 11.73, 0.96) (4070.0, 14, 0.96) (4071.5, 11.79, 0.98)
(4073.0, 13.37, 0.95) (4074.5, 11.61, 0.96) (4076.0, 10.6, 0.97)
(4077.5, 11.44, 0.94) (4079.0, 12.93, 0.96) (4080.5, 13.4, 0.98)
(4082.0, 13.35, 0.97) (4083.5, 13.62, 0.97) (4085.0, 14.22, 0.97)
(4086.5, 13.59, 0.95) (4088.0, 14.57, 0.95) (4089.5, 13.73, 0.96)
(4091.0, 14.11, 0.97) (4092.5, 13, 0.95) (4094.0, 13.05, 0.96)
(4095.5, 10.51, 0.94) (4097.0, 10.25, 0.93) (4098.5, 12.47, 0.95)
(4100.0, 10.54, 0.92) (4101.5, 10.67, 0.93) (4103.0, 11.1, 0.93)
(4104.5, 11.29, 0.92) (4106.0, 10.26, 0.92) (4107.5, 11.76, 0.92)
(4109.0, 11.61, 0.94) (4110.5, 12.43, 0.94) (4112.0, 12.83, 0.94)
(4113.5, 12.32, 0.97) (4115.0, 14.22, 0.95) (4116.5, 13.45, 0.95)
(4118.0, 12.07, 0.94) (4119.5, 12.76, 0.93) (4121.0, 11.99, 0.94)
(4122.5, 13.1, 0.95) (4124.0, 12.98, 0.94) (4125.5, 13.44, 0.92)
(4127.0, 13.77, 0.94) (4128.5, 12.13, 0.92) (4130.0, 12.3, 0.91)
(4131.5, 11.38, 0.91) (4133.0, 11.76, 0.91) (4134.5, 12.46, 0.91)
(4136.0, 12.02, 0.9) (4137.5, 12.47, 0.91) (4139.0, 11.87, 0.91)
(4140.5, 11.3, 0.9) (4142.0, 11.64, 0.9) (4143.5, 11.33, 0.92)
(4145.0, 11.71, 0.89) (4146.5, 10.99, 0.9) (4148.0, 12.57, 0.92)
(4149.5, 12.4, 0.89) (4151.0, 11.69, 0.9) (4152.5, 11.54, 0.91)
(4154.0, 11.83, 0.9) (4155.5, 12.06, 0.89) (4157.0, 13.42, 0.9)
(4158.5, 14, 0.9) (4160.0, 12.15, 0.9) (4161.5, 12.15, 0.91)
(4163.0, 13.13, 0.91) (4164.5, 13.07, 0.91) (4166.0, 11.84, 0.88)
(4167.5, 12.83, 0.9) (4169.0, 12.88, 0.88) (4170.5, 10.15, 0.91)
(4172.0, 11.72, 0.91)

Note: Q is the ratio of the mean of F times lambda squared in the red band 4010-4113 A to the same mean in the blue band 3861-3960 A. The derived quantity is 1.84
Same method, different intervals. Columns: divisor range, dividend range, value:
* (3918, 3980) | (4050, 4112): 1.99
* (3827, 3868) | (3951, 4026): 1.83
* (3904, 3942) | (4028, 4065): 1.91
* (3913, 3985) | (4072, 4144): 1.90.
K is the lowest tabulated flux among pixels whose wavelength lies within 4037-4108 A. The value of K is 9.913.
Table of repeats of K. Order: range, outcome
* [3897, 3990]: 1.792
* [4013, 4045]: 11.25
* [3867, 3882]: 5.566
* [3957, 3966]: 5.743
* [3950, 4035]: 2.455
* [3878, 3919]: 5.741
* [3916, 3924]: 7.33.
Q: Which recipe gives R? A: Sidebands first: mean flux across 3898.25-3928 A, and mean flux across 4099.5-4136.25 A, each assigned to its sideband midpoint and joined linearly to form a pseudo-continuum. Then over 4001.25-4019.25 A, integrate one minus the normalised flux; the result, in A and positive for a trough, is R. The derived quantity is -3.69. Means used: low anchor 8.39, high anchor 12.2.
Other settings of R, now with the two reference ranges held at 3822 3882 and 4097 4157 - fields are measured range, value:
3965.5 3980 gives 5.0 A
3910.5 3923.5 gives -2.8 A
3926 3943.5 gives 7.2 A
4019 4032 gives -4.0 A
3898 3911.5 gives -3.0 A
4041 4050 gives -1.8 A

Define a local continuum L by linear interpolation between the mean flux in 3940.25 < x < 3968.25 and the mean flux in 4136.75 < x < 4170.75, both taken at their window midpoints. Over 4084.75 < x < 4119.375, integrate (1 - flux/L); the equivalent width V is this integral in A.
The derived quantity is -4.5 A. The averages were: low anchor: 7.44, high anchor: 12.2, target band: 12.3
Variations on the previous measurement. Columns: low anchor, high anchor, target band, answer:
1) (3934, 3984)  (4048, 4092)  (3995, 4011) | -4.9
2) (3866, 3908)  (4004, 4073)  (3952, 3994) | 8.7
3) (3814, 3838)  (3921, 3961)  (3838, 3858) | -3.1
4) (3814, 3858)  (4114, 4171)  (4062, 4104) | -4.9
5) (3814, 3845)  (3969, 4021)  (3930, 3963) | 8.1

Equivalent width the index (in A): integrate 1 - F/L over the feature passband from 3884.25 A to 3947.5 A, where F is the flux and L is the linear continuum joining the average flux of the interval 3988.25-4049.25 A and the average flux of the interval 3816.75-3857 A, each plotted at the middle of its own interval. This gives 9.1 A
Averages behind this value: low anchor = 5.5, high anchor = 12.2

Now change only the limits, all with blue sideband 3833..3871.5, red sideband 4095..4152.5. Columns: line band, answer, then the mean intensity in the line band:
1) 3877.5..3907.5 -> -3.0 A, 7.58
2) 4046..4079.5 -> -4.3 A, 12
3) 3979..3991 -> -2.1 A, 10.5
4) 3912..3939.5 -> 4.3 A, 6.38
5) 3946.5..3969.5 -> 2.3 A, 7.45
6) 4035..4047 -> -3.1 A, 12.8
